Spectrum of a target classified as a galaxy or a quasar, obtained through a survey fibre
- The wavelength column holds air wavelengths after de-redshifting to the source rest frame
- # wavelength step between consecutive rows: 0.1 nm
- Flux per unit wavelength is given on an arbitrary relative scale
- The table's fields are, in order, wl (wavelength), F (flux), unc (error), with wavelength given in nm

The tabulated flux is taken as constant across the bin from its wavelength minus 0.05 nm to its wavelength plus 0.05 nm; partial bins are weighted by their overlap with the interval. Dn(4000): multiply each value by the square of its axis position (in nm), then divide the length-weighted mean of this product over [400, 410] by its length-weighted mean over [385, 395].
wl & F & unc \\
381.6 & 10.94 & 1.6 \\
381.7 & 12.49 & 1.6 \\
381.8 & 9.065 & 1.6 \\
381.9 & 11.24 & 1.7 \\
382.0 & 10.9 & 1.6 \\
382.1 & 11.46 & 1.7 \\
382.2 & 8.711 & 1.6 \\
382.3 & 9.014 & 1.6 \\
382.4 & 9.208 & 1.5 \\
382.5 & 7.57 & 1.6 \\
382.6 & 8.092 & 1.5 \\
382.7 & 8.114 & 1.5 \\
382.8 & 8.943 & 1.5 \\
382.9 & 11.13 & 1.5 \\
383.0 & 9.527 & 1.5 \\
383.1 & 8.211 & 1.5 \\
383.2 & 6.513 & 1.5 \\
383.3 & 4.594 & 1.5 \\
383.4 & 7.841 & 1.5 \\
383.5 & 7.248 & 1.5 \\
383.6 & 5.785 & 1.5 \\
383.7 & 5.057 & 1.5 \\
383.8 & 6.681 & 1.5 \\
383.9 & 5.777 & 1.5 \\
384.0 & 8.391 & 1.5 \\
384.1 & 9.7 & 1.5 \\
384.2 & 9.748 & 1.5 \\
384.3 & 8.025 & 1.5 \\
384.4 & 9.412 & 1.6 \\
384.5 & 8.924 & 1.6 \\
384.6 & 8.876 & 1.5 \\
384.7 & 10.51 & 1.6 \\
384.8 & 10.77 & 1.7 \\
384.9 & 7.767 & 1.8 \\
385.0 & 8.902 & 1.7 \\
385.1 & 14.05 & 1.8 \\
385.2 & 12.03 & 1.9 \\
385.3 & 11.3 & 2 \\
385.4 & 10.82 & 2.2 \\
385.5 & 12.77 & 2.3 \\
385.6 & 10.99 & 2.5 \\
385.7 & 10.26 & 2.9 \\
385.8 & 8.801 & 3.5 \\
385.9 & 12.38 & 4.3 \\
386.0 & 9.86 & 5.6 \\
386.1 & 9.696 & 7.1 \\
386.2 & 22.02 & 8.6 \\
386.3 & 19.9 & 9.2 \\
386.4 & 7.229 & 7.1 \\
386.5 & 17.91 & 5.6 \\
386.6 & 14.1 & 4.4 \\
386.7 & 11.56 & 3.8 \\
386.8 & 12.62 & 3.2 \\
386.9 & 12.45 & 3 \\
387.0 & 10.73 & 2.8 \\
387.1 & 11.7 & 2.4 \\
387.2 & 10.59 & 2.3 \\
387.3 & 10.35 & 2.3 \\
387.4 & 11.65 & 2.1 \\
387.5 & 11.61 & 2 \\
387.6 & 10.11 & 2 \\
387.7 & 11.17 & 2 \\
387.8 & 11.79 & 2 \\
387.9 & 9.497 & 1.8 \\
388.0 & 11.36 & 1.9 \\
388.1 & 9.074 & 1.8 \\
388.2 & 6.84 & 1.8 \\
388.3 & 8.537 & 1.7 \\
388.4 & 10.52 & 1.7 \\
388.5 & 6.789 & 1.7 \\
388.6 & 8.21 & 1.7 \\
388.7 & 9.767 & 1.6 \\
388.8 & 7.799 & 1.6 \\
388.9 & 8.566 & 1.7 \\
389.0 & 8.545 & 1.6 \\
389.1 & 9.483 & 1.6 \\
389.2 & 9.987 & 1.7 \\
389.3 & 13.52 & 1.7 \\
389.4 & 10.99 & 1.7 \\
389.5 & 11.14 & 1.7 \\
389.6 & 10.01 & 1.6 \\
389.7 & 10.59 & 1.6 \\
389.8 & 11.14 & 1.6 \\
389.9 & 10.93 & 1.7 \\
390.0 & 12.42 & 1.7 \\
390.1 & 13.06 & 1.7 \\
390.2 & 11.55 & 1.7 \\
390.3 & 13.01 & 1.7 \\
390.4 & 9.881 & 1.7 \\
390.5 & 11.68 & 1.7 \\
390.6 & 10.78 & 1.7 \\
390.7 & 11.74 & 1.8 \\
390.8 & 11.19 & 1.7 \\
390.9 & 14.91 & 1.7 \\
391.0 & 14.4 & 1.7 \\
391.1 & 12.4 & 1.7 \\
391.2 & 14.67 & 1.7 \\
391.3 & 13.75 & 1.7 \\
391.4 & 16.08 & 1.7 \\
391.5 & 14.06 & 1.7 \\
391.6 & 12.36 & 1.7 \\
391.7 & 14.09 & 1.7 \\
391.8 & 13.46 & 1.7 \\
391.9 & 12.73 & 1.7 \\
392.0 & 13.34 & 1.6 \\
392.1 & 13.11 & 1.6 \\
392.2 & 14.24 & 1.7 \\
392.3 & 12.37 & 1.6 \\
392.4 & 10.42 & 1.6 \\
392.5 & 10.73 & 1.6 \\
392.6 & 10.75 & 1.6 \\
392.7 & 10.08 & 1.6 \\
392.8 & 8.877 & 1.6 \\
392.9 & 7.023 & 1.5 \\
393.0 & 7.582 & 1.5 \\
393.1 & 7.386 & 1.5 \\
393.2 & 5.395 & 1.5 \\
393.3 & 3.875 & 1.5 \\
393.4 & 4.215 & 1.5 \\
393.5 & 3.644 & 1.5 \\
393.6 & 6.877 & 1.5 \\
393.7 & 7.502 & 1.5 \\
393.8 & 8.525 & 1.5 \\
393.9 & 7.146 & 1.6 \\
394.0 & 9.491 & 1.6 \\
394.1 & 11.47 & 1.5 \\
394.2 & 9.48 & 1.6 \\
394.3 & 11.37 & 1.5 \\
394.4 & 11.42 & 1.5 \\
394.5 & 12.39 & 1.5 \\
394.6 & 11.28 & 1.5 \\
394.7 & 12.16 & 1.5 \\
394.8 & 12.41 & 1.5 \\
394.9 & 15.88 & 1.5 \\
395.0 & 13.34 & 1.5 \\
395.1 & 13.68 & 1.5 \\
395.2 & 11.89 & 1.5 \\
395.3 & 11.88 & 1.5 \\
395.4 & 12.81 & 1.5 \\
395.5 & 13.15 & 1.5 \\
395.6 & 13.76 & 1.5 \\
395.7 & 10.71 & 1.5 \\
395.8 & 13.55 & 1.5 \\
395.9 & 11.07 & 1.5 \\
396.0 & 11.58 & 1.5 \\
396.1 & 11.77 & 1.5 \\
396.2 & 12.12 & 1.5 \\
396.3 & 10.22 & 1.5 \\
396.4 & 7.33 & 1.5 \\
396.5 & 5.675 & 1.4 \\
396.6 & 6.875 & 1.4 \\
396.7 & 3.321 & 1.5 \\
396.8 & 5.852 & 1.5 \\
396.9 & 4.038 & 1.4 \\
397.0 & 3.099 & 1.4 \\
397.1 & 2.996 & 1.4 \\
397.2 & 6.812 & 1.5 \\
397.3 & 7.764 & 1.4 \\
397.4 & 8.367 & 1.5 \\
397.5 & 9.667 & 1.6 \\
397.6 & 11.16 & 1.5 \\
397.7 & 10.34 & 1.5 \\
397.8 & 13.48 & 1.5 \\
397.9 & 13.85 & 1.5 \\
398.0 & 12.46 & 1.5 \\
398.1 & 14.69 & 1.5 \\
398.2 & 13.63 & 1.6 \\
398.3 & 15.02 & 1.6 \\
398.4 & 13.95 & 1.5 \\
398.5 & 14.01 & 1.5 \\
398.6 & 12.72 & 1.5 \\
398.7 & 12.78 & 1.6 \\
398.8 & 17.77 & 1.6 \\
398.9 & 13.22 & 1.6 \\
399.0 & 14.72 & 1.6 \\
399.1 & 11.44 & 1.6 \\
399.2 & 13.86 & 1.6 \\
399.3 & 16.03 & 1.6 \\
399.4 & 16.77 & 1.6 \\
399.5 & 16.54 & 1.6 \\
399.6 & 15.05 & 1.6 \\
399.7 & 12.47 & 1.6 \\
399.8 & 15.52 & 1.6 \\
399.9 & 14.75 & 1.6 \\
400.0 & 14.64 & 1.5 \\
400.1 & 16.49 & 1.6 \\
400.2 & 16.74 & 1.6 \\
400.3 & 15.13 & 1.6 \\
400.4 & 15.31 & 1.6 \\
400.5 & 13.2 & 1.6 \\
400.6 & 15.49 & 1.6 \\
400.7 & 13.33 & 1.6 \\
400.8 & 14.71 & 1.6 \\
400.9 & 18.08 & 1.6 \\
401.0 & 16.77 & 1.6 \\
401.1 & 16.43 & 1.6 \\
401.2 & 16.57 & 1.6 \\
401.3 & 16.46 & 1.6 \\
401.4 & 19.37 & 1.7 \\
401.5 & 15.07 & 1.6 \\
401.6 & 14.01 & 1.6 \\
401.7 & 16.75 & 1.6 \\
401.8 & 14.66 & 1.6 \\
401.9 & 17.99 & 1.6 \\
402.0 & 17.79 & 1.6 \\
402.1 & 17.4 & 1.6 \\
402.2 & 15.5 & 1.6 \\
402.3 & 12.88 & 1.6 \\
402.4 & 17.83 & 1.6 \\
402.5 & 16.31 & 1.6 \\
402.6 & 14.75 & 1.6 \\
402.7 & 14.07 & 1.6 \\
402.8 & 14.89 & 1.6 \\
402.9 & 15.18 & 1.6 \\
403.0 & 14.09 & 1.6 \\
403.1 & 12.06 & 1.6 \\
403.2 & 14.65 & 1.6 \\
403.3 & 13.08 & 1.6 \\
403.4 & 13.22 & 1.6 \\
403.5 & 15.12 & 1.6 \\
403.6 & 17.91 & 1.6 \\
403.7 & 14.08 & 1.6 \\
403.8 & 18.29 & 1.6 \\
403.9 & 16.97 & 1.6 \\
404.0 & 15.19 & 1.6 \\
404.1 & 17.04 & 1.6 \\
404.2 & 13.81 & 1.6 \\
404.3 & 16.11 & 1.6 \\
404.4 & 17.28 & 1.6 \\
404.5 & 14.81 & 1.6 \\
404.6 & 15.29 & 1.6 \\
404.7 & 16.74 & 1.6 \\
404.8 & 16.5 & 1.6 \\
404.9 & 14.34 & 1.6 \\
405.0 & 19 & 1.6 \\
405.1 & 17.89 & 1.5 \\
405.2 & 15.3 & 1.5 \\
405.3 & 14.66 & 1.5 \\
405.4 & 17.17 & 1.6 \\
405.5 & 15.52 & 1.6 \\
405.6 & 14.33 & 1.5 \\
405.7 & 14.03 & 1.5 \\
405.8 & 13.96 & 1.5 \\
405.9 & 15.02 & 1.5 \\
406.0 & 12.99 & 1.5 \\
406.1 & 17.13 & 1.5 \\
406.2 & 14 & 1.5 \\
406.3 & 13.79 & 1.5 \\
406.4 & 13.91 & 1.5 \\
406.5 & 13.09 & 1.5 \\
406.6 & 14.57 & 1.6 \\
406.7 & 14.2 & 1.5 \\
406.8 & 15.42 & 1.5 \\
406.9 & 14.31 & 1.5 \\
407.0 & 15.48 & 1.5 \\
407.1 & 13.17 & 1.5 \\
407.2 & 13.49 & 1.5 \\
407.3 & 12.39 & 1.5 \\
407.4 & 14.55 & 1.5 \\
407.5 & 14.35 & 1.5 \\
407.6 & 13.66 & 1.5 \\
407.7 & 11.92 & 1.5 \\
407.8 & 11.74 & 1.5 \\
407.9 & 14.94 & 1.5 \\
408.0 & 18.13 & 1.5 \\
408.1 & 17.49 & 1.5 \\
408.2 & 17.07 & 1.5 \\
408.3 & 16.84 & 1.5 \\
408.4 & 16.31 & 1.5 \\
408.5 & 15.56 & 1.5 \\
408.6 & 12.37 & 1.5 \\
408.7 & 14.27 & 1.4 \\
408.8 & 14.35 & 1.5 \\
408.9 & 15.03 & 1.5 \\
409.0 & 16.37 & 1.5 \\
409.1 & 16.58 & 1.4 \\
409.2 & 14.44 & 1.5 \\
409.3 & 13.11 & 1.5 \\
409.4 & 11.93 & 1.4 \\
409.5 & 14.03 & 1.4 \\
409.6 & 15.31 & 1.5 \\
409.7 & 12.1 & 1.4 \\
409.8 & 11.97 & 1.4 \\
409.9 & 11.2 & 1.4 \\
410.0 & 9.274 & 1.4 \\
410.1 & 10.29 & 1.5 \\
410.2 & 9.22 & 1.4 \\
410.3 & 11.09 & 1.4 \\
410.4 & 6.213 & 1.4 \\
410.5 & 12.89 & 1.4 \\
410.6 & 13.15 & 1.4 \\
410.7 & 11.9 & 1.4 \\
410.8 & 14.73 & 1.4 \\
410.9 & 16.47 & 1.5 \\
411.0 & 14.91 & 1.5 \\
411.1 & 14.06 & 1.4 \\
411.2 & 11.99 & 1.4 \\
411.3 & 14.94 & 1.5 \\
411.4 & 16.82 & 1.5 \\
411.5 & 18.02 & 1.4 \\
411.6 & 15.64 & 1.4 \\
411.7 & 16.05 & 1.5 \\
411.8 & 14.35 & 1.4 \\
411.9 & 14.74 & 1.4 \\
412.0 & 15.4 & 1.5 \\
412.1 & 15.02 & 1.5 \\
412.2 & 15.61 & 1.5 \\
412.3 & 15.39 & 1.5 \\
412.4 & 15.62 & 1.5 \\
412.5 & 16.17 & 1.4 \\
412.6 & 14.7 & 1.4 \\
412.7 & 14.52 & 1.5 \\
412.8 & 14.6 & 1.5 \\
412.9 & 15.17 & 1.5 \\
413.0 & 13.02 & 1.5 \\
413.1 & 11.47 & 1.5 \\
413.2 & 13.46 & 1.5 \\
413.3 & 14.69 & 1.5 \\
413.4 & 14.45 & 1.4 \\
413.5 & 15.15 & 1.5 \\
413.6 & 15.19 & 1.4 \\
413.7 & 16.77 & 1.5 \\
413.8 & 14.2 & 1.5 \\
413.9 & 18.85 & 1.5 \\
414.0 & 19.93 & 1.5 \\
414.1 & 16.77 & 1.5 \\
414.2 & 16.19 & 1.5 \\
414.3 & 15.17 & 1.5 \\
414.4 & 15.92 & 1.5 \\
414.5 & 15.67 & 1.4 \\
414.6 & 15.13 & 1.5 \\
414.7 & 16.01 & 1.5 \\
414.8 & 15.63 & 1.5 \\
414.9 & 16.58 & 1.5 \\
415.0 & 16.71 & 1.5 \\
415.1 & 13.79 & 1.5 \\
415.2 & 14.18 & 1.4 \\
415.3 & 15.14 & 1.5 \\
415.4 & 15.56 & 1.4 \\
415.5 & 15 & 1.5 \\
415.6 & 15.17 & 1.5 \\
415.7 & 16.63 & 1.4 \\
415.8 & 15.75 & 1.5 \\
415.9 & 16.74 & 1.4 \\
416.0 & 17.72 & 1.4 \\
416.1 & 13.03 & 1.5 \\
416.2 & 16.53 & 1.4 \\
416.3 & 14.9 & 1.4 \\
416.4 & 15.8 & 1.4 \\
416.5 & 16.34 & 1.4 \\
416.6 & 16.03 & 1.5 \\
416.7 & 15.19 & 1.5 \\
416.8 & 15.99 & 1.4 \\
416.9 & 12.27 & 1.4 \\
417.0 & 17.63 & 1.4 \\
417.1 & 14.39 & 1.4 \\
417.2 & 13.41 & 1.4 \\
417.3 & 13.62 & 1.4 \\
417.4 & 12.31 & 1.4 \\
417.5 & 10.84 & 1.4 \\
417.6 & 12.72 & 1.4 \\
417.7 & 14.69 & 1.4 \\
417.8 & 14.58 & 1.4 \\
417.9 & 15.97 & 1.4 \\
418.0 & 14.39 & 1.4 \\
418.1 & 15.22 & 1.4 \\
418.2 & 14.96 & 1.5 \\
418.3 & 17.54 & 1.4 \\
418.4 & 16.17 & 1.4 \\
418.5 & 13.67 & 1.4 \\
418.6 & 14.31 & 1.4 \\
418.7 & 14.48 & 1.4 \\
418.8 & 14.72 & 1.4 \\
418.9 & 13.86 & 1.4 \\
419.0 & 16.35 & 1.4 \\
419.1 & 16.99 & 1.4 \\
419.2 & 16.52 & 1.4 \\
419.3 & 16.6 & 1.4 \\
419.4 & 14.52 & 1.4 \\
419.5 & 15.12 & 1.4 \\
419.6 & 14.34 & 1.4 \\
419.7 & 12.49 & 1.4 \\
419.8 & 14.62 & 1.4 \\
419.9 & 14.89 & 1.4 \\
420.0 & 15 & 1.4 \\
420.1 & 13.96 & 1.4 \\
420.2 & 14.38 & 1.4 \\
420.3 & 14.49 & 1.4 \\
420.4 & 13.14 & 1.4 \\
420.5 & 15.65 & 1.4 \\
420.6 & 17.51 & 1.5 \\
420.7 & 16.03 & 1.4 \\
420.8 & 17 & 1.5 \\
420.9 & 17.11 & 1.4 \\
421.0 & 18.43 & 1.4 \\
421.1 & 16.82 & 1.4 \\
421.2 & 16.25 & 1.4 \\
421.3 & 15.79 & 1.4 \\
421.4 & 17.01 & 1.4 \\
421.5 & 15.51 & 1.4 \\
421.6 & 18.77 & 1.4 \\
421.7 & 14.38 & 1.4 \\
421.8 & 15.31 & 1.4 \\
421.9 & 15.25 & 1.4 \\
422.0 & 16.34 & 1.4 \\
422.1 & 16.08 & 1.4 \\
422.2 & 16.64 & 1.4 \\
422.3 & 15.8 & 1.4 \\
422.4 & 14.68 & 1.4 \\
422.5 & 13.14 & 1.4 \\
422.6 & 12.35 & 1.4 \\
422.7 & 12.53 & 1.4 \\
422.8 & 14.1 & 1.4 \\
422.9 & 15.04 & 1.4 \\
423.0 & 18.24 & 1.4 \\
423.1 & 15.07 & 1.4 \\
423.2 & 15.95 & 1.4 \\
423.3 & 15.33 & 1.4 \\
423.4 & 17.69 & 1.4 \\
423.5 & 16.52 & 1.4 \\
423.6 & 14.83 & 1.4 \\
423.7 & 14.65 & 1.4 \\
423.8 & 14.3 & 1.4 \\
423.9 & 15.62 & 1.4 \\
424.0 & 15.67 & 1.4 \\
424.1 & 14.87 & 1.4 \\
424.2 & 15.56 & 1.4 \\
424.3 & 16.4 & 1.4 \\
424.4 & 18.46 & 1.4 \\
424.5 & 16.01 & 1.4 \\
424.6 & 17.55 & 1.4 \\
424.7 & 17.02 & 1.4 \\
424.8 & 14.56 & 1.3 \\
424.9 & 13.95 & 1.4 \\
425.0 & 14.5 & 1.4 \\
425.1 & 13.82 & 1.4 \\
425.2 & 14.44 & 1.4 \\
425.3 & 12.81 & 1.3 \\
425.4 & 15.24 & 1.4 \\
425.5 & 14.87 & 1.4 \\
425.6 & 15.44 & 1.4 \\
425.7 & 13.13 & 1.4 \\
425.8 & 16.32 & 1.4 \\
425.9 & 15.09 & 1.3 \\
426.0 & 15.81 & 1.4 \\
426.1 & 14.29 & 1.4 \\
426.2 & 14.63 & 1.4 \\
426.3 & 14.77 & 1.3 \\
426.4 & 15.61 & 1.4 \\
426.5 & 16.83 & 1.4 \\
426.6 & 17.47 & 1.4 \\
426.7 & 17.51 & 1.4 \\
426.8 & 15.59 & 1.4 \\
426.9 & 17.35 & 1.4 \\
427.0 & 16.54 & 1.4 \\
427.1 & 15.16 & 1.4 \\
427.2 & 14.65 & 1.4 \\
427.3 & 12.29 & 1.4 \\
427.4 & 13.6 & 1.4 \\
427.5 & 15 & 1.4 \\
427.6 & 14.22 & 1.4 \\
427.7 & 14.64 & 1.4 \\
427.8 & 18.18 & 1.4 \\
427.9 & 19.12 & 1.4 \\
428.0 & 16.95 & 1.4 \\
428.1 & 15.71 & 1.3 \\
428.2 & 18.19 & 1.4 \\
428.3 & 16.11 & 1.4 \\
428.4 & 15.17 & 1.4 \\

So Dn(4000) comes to 1.47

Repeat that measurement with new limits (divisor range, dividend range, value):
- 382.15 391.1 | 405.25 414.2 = 1.57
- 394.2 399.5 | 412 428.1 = 1.51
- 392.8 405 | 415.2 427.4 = 1.33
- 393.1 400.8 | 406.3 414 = 1.34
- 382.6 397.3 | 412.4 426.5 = 1.72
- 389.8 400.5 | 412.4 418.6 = 1.46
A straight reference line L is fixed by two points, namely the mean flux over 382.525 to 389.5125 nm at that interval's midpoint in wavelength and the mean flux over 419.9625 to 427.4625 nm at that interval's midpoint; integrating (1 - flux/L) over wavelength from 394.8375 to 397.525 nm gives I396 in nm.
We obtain 0.44 nm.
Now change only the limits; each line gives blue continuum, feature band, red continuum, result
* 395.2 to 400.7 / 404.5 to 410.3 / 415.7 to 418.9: -0.43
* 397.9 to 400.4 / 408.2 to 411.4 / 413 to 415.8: 0.38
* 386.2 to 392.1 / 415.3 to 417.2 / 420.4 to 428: -0.11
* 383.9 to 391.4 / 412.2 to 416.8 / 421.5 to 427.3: -0.40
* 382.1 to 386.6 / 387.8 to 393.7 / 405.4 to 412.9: 0.22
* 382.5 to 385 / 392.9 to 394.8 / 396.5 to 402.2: 0.50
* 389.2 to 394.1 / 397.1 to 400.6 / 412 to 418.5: -0.36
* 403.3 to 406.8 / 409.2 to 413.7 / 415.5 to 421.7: 0.44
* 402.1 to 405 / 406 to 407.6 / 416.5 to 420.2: 0.11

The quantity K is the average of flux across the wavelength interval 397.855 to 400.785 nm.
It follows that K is 14.5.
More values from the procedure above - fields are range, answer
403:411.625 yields 14.5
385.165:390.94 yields 11.2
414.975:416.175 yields 15.4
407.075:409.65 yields 14.6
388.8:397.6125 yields 10.4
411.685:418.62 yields 15.2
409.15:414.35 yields 14.2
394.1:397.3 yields 10.1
